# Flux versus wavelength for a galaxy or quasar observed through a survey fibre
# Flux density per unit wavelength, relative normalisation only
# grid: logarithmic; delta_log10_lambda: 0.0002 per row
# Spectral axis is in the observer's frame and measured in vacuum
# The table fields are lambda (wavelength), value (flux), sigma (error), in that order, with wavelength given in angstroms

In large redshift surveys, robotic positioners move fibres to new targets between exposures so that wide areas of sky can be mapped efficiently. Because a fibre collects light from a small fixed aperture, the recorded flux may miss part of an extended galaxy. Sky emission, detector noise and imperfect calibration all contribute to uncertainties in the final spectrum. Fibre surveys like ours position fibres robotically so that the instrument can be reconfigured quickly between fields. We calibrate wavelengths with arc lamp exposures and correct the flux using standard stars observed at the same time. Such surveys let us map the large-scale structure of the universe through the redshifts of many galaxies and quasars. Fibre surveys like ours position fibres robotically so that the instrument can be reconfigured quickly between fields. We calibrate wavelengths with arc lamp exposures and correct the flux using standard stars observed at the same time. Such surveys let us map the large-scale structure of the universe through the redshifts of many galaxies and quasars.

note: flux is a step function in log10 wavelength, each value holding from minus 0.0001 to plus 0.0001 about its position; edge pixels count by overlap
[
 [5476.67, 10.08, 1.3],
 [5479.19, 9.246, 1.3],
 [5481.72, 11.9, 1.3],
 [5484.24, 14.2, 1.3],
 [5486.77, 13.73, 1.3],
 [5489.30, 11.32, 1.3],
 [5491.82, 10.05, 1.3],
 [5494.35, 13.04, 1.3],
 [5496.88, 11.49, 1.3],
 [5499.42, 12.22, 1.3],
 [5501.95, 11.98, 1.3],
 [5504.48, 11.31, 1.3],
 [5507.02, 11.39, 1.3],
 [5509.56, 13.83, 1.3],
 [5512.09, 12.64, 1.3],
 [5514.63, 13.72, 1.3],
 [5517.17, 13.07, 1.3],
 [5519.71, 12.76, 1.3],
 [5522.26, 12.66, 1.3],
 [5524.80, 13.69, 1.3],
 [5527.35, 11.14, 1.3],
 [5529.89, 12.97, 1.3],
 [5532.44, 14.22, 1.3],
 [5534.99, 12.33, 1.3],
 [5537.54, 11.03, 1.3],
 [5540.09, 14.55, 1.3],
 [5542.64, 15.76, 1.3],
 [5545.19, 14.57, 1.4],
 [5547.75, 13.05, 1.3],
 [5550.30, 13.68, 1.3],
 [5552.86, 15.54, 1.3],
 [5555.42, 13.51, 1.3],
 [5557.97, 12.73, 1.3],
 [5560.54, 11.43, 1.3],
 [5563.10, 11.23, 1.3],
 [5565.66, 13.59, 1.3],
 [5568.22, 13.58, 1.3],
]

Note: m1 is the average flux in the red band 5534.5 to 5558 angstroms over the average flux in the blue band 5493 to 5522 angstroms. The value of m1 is 1.10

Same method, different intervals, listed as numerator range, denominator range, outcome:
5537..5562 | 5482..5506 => 1.12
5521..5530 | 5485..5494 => 1.05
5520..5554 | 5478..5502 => 1.13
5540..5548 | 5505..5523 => 1.14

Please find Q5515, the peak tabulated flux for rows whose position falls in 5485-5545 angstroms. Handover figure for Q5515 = 15.76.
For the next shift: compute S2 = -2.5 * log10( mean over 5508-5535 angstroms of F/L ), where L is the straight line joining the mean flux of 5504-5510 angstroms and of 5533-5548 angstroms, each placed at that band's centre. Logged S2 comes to -0.026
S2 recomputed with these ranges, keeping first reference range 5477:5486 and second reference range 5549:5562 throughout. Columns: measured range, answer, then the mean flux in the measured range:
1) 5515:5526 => -0.044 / 13.1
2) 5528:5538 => 0.015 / 12.7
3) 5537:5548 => -0.079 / 14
